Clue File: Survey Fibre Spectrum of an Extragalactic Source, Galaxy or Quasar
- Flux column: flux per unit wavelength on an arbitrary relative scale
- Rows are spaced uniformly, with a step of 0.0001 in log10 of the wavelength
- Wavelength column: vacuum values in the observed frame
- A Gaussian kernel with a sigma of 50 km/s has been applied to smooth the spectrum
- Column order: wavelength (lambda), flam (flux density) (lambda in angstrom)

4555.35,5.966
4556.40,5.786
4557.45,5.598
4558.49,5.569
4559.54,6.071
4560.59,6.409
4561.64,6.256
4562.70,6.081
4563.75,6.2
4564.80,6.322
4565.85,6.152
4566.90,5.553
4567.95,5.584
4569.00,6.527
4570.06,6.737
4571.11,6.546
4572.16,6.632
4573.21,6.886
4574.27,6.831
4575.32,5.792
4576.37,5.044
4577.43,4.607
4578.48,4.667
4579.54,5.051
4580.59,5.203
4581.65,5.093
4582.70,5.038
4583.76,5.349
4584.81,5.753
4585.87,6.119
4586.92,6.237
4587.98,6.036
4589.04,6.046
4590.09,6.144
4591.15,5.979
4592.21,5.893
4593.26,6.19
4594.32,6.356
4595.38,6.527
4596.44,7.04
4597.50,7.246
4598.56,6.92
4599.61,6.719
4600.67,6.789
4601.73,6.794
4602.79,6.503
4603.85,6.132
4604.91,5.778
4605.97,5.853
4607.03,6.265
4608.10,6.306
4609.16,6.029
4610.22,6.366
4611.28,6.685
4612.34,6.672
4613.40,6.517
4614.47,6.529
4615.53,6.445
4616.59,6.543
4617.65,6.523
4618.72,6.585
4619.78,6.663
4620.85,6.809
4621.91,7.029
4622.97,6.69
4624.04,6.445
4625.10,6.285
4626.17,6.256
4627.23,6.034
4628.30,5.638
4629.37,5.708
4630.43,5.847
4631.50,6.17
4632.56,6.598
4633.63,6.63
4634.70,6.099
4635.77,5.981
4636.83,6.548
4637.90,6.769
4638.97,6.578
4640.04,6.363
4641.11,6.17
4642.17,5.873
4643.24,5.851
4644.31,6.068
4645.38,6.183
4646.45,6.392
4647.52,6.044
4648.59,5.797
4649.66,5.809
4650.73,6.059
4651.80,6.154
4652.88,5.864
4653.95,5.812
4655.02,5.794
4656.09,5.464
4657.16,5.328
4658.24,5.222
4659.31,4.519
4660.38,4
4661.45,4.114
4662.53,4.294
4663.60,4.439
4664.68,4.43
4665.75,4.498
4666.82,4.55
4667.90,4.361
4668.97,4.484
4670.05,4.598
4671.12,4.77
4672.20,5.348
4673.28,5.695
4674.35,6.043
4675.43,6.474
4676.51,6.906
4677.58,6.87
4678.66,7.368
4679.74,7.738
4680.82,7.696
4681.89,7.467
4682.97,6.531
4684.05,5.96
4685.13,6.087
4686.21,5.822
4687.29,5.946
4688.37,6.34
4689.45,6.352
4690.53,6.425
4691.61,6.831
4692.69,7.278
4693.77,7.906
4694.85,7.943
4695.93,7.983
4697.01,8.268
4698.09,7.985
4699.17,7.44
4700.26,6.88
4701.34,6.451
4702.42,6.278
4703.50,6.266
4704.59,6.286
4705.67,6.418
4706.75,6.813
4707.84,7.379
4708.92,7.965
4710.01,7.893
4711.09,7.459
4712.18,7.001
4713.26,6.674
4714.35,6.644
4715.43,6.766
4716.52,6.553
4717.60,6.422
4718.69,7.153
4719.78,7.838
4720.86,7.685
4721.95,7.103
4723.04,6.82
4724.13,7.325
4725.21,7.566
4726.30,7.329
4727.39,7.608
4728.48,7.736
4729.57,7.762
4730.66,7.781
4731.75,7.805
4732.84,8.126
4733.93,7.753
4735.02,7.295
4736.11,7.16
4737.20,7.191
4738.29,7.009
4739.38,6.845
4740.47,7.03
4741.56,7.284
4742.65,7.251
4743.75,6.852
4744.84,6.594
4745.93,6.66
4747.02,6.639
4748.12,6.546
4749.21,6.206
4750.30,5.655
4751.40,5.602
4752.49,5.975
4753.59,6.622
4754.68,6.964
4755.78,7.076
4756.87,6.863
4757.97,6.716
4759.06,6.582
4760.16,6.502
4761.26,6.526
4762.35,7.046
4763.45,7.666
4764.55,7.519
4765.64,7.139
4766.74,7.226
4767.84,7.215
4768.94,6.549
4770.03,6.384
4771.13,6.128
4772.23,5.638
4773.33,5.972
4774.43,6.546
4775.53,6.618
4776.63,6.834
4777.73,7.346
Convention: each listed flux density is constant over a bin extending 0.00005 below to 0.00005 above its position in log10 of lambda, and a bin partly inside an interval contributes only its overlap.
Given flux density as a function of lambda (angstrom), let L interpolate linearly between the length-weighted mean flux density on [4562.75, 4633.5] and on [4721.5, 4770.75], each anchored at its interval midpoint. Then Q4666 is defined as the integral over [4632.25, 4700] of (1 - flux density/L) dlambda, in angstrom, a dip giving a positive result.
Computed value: 5.0 angstrom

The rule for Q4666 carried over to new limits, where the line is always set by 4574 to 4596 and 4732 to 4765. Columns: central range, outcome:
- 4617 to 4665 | 1.38 angstrom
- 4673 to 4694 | -0.91 angstrom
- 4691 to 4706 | -1.51 angstrom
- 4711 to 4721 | -0.51 angstrom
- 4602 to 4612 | -0.64 angstrom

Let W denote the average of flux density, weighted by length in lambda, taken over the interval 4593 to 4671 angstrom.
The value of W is 5.98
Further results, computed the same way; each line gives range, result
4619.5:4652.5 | 6.24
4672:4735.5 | 7.05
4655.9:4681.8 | 5.42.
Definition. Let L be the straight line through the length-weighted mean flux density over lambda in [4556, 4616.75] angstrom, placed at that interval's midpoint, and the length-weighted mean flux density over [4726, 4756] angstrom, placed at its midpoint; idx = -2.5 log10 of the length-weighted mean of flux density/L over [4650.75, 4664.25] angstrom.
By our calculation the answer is 0.26 mag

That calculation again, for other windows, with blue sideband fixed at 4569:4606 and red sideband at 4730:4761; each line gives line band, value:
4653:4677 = 0.27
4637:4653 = 0.04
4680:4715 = -0.05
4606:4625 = -0.05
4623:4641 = 0.01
